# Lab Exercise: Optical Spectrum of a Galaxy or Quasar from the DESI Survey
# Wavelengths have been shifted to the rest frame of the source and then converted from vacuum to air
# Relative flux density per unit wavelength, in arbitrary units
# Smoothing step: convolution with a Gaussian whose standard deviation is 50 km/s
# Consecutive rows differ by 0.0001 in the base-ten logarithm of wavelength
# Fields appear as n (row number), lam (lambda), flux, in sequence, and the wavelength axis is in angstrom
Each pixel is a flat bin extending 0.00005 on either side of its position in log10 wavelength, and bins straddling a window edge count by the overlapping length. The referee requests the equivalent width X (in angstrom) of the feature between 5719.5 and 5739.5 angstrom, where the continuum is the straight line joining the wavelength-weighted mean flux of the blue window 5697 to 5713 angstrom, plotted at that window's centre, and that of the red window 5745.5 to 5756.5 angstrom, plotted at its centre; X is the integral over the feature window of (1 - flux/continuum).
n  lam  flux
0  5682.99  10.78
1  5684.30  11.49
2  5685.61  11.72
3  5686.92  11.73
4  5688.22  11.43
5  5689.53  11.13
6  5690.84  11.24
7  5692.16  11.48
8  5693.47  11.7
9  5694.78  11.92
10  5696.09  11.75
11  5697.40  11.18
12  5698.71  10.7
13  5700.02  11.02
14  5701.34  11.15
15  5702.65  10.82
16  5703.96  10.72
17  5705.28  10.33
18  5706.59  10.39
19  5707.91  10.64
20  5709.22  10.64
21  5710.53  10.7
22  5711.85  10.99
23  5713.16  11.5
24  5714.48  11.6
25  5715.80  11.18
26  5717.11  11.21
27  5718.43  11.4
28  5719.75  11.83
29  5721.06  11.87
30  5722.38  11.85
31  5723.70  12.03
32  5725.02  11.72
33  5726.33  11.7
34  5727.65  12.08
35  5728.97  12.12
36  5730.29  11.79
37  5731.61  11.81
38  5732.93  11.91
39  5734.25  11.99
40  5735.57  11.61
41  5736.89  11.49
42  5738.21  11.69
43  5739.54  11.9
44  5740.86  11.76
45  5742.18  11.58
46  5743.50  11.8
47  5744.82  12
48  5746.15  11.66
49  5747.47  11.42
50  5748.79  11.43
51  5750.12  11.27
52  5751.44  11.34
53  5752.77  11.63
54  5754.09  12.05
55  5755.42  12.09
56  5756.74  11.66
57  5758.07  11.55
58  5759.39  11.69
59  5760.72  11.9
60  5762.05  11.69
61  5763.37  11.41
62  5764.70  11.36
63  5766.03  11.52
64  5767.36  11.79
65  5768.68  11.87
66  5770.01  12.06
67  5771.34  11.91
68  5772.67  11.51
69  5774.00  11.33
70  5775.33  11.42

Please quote -1.1 angstrom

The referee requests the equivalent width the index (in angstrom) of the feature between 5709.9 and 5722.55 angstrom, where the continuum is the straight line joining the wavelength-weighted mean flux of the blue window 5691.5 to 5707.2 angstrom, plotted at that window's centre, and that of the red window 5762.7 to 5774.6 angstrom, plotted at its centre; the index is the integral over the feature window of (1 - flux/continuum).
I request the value -0.2 angstrom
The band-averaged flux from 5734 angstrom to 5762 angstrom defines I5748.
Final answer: 11.7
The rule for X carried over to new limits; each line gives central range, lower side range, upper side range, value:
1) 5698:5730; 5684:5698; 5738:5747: 1.02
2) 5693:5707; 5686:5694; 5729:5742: 0.56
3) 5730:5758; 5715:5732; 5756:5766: -0.09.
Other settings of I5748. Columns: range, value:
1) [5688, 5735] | 11.4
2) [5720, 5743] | 11.8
